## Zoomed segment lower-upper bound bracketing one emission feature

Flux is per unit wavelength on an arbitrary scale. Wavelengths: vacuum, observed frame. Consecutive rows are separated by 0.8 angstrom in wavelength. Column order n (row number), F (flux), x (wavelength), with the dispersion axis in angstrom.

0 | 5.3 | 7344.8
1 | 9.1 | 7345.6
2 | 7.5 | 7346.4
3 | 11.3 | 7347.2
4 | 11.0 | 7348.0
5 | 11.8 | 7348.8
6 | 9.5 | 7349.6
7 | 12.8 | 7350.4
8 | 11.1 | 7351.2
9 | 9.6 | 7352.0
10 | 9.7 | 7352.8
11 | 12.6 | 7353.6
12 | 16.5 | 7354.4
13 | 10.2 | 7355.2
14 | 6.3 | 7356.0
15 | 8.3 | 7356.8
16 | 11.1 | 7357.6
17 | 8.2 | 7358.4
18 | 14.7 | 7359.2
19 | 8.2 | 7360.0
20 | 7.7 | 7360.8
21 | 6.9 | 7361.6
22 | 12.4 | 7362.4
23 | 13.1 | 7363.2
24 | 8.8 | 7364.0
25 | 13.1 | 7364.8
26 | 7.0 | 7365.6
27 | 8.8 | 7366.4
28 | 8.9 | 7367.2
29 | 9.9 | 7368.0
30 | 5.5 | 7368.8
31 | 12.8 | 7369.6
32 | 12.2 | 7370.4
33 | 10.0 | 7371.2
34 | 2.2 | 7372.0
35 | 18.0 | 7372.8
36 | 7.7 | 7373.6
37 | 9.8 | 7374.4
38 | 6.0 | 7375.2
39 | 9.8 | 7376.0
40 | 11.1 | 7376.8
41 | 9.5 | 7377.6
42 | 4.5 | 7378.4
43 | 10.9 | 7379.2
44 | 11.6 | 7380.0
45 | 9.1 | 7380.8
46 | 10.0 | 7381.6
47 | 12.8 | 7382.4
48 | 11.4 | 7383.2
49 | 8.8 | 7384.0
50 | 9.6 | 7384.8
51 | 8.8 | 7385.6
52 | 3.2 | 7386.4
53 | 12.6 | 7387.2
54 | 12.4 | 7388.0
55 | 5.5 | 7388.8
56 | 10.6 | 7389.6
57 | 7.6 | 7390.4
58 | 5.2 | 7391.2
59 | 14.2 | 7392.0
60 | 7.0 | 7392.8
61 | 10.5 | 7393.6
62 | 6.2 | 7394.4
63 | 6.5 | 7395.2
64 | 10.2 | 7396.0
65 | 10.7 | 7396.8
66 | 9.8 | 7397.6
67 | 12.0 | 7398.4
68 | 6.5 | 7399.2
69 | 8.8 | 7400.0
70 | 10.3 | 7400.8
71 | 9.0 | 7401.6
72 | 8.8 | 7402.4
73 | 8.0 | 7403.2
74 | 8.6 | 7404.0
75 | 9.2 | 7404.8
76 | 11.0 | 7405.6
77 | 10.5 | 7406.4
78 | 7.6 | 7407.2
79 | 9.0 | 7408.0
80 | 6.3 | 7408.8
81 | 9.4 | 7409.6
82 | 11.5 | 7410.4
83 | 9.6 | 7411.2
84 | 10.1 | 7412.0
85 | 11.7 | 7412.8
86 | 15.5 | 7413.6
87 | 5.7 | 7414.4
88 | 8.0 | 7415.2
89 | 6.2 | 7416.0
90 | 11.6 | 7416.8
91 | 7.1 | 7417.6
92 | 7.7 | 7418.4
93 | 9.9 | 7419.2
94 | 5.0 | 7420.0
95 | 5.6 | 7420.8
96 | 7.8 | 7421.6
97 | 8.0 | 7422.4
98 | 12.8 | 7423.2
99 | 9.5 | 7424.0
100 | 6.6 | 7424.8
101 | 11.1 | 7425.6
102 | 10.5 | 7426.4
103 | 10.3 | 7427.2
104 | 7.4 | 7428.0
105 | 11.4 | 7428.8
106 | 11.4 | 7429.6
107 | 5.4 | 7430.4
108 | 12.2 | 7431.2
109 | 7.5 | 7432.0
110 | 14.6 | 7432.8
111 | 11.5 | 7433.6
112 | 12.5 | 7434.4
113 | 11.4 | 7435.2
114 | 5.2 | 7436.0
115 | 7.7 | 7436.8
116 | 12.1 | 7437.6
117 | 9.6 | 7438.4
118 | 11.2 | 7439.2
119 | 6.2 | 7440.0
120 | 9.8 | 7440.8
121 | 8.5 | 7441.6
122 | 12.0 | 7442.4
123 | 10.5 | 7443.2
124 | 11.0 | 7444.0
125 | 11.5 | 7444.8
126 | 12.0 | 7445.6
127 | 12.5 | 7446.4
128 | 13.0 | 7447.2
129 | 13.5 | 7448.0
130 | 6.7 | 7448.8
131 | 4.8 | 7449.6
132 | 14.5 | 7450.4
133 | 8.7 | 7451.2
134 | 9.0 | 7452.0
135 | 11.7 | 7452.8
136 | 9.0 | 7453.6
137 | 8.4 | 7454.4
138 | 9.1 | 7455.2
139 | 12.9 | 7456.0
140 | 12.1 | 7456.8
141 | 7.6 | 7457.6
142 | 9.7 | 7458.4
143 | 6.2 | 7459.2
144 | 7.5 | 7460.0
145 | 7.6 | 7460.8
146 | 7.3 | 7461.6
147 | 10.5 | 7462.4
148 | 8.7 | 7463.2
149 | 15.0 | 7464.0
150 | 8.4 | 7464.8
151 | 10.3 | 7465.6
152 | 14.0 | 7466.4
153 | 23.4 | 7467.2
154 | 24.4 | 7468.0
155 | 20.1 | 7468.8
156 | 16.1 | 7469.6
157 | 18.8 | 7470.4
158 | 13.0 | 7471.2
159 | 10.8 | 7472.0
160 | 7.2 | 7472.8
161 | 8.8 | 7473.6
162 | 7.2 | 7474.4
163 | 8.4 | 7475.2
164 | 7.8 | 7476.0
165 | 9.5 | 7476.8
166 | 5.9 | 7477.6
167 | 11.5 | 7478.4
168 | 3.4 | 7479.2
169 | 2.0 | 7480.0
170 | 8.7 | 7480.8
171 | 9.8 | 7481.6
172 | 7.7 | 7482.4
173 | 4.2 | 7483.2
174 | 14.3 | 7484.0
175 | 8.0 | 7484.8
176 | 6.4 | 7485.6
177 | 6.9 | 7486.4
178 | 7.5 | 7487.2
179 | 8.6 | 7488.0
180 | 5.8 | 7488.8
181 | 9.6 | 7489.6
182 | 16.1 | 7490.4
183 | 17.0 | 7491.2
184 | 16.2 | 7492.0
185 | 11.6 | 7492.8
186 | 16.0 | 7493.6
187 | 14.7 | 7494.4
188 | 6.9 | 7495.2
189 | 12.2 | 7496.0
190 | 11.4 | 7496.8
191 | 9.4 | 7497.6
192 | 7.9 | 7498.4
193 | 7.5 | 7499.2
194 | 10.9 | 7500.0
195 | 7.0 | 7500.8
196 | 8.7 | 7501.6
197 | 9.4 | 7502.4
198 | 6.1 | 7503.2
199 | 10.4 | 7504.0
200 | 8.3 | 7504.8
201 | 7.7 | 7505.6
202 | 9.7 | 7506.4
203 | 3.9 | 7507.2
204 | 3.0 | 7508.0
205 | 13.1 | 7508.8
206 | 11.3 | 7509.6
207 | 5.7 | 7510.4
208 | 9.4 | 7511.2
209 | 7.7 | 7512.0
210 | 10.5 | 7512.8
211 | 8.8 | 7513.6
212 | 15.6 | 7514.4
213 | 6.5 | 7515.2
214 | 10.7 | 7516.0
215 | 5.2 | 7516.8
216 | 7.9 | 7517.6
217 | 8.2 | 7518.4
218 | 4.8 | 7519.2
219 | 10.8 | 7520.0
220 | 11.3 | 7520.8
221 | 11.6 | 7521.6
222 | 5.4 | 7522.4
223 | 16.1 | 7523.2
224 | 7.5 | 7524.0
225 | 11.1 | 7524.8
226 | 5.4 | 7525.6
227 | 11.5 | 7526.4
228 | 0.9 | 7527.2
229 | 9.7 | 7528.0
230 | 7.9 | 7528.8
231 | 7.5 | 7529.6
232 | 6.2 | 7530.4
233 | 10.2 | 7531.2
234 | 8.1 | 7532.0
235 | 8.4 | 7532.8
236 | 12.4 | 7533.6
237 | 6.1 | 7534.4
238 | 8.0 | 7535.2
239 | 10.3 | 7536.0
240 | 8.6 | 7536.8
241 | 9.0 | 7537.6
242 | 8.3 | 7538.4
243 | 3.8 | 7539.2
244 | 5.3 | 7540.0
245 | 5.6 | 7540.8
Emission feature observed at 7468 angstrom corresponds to H-alpha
